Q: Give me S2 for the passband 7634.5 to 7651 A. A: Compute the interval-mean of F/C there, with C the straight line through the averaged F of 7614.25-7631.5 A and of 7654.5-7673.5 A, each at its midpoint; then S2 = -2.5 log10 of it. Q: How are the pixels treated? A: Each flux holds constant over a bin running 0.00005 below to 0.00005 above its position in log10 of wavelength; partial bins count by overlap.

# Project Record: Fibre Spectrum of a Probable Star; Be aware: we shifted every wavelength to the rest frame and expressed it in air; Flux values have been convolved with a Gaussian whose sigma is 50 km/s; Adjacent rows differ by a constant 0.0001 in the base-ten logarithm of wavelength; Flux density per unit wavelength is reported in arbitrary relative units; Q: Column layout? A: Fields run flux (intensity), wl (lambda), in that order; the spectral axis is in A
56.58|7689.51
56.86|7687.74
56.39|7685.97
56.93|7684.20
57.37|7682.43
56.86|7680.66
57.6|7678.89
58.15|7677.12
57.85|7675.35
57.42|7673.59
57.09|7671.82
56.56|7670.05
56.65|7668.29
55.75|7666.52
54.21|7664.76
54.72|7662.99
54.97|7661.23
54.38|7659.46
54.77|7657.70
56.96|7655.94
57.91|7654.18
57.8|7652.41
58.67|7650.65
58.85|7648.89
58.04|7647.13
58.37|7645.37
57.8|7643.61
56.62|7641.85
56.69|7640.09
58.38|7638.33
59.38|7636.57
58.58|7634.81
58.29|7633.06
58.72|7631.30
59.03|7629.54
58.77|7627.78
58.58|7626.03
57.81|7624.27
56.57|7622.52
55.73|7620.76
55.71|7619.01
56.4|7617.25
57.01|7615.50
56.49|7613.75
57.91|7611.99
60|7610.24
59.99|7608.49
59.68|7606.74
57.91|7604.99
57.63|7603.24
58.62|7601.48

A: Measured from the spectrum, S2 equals -0.029 mag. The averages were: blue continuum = 57.4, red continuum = 55.8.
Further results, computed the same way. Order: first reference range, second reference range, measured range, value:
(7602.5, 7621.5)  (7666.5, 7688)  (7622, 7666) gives 0.00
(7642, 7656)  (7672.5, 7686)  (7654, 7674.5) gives 0.03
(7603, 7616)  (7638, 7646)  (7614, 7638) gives 0.00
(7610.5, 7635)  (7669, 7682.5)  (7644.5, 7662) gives 0.01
